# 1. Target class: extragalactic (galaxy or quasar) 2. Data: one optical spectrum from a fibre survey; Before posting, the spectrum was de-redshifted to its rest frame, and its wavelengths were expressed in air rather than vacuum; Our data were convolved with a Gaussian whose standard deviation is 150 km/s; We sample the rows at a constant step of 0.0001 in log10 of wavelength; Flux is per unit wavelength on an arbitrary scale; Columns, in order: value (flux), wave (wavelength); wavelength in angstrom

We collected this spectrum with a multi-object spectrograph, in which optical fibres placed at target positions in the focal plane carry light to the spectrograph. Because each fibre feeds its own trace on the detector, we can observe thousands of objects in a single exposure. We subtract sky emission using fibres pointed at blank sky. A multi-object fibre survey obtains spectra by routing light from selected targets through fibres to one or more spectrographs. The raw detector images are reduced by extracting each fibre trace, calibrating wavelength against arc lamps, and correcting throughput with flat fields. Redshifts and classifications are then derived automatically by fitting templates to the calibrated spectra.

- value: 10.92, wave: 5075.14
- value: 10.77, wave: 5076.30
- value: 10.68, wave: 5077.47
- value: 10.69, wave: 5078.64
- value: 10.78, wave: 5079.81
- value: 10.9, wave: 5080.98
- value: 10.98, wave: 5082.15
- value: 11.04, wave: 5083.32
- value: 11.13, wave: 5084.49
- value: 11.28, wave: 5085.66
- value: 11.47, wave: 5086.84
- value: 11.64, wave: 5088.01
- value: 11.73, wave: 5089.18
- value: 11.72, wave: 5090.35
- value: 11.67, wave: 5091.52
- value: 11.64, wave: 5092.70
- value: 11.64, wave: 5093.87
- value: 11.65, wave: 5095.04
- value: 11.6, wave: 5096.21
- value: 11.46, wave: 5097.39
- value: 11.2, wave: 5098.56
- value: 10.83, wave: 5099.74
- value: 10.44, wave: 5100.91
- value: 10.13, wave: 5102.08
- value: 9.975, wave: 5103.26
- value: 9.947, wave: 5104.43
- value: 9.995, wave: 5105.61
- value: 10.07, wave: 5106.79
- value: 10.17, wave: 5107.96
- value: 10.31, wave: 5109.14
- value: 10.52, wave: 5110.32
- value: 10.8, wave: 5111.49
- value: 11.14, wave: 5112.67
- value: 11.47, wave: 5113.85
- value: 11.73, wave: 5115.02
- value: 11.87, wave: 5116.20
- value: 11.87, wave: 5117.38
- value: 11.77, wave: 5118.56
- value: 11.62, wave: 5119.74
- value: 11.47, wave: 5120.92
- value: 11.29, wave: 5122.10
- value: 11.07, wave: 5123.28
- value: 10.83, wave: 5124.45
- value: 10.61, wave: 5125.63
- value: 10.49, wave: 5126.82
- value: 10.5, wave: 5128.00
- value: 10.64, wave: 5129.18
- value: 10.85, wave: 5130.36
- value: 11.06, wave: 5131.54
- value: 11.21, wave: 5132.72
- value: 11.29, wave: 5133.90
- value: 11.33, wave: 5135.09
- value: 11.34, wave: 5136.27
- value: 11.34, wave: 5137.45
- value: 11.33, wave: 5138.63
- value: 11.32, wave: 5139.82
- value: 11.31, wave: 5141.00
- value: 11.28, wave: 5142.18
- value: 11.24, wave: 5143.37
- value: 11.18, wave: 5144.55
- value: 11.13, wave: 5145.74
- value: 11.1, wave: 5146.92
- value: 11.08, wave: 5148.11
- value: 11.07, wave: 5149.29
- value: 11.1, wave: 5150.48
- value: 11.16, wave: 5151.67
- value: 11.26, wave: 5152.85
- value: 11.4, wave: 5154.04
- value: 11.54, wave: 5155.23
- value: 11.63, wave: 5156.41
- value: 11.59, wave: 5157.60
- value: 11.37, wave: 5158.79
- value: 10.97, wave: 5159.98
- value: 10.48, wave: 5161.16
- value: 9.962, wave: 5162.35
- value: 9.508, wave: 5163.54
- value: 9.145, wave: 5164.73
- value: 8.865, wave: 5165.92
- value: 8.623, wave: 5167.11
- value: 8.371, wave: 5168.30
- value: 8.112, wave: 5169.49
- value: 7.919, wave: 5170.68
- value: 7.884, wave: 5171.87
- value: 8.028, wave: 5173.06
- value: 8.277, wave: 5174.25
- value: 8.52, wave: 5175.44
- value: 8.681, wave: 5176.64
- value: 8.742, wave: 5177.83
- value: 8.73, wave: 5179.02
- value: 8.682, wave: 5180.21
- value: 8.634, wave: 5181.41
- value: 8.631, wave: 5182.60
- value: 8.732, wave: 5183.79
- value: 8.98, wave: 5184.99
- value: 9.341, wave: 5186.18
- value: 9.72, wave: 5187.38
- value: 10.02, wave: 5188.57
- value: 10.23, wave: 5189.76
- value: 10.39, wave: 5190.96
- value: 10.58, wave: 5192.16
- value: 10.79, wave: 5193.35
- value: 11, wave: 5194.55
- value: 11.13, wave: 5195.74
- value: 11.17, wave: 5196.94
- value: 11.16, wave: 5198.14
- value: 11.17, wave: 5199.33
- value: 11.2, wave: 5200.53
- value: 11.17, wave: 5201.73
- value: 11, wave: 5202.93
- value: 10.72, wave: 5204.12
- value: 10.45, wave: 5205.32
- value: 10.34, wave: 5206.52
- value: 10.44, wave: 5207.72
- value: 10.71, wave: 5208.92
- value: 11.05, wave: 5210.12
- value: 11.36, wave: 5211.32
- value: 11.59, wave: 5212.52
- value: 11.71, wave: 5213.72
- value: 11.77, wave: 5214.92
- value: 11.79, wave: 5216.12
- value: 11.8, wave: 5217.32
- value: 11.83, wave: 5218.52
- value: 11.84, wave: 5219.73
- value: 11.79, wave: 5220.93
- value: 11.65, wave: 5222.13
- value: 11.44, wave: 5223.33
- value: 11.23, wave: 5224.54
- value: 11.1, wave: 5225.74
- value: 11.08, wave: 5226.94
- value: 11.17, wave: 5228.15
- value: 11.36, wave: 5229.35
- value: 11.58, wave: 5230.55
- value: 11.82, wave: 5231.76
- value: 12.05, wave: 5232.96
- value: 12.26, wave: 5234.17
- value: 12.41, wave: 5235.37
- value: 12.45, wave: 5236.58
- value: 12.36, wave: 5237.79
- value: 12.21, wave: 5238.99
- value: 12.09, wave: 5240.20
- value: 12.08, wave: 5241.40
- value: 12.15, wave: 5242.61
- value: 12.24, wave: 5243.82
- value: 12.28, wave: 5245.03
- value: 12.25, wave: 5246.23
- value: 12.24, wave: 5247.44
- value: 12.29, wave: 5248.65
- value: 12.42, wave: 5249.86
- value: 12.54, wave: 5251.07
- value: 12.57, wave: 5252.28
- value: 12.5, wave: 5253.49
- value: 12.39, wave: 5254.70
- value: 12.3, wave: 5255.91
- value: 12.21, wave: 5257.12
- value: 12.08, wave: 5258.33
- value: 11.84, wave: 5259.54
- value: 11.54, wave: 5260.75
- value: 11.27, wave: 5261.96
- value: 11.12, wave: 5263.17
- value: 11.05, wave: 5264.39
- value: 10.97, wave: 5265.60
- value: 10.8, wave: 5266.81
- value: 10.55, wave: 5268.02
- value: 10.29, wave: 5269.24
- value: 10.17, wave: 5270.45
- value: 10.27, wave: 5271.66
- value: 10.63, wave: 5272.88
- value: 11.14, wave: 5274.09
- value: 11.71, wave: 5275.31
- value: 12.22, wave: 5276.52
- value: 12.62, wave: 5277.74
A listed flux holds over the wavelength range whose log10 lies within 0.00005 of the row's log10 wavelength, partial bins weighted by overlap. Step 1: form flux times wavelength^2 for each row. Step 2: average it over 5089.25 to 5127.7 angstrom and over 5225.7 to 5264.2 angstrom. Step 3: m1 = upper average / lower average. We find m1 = 1.1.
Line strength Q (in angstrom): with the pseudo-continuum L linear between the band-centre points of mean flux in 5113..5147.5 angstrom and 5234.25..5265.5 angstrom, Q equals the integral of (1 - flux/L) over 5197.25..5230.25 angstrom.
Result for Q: 1.61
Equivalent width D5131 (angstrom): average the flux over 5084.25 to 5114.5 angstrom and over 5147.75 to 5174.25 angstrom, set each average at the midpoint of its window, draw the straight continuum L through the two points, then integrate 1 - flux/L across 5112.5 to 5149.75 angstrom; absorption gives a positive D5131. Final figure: -2.6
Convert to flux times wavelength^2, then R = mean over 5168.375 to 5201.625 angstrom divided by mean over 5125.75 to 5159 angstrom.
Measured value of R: 0.87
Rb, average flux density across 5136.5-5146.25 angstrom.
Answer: 11.3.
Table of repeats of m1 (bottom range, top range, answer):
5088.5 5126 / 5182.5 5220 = 1.01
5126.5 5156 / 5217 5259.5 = 1.12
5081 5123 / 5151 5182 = 0.88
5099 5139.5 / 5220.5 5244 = 1.13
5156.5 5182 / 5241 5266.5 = 1.36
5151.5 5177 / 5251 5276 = 1.22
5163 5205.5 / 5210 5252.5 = 1.27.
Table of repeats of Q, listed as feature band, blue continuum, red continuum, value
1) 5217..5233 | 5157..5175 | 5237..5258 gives -0.1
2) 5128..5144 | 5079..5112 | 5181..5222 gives -0.4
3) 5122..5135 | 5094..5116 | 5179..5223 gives -0.2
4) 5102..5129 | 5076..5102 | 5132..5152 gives 0.8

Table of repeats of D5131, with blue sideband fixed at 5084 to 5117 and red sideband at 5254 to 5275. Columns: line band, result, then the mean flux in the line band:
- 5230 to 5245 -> -1.3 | 12.1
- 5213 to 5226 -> -0.5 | 11.6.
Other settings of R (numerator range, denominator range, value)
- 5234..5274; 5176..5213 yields 1.18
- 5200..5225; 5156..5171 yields 1.18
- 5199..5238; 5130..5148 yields 1.05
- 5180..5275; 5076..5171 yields 1.08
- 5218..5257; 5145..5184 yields 1.27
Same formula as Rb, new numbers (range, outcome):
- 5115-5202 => 10.4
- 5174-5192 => 9.14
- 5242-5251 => 12.3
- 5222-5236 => 11.6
